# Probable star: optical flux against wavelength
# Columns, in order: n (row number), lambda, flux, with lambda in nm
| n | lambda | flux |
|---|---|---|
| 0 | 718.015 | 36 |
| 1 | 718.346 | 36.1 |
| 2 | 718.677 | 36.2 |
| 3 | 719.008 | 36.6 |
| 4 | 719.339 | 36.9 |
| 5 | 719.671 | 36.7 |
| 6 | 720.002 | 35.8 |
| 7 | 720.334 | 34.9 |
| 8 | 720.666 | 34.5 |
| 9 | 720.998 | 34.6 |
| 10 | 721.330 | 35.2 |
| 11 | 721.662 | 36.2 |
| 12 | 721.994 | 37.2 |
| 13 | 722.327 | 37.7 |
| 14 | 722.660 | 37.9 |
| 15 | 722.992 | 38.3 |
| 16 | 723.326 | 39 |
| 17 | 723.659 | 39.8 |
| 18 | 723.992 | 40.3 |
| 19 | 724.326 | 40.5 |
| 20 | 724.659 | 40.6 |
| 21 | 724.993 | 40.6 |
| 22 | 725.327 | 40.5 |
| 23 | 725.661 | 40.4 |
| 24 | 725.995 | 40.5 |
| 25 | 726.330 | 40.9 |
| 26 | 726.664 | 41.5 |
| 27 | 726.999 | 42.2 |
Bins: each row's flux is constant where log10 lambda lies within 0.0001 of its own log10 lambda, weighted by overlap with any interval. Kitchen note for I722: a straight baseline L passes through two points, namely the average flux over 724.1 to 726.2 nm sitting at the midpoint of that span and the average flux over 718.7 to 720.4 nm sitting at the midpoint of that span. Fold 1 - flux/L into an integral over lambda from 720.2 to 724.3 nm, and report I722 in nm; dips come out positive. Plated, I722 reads 0.114 nm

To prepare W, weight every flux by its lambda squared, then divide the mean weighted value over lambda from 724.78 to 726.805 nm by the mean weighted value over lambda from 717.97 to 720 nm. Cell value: 1.14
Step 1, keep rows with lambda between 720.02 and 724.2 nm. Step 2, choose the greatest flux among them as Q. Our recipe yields 40.3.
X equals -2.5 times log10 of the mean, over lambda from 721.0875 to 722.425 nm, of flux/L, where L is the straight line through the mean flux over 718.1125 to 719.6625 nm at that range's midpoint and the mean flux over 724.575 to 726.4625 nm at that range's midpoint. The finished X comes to 0.053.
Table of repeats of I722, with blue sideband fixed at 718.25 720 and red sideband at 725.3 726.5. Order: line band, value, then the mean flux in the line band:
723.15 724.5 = -0.02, 39.9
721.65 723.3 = 0.03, 37.7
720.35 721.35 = 0.07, 34.7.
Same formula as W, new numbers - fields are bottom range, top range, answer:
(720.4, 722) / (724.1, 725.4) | 1.16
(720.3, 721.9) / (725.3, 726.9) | 1.18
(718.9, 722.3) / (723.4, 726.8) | 1.14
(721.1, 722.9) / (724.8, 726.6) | 1.11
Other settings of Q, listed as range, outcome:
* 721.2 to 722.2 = 37.2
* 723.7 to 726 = 40.6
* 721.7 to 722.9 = 37.9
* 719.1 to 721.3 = 36.9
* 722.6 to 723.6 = 39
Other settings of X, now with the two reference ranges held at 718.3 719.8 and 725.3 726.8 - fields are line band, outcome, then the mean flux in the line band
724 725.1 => -0.02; 40.5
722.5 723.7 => 0.01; 38.6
